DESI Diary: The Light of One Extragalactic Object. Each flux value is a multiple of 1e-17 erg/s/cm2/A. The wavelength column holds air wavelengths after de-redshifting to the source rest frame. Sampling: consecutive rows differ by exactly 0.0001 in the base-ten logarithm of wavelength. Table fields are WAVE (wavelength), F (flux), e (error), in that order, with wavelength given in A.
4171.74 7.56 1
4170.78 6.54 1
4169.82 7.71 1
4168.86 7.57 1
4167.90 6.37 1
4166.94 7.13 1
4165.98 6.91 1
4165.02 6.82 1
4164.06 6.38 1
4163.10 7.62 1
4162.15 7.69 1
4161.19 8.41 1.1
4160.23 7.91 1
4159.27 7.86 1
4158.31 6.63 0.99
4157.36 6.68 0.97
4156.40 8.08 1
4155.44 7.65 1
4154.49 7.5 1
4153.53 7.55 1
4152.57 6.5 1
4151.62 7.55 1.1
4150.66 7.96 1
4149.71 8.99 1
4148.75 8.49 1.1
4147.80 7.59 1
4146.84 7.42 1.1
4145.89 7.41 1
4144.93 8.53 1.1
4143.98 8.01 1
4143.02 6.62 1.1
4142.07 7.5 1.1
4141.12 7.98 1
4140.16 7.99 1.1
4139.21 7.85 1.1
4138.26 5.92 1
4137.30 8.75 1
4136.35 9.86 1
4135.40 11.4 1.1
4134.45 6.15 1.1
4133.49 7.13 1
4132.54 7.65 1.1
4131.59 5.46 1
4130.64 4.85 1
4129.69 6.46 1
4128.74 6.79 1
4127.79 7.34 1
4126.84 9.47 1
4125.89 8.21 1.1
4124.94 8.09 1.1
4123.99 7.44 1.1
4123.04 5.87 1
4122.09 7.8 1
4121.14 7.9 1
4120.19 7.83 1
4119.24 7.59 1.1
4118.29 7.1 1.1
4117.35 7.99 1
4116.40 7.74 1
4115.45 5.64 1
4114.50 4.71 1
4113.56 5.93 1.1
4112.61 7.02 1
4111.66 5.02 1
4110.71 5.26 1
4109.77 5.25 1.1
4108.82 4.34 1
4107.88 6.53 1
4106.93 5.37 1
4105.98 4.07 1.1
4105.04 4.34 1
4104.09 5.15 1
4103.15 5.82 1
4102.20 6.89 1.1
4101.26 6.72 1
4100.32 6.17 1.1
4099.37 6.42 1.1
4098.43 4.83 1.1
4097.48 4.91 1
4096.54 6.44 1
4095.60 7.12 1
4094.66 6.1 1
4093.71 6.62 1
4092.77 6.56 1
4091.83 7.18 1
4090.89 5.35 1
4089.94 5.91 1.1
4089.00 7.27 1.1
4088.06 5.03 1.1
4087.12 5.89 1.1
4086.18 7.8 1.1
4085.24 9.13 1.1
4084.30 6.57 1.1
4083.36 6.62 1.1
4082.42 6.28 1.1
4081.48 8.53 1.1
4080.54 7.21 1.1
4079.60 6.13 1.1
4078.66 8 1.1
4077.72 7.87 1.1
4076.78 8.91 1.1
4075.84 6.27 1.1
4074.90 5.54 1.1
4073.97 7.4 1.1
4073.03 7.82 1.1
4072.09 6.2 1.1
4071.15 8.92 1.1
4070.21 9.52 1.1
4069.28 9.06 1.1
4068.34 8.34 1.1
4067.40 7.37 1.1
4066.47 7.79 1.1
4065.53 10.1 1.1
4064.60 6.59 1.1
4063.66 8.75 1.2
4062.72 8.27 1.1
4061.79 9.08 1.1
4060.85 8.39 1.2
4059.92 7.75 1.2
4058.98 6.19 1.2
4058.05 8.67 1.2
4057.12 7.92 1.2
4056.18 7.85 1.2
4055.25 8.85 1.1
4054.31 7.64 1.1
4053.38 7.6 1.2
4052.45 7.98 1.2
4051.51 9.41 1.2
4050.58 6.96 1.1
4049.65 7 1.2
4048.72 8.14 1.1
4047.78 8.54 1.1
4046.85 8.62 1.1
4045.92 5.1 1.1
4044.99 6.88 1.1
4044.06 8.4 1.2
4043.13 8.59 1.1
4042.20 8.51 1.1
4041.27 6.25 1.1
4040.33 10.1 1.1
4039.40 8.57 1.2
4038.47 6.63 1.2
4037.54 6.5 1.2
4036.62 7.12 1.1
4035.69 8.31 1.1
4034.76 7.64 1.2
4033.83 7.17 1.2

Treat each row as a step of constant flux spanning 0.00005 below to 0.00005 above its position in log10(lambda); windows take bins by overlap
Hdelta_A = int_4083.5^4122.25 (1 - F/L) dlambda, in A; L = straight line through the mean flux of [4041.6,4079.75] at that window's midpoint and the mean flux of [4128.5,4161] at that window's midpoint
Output 7.3 A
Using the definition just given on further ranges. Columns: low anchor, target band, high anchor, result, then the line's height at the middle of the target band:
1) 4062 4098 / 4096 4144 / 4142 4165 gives 4.6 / 7.44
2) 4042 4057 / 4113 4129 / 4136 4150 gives 1.3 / 7.89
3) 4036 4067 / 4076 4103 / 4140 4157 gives 3.9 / 7.83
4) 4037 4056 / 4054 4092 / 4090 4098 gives -3.3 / 6.94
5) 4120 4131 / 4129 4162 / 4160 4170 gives -1.2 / 7.32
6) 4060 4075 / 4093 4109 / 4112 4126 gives 3.6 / 7.44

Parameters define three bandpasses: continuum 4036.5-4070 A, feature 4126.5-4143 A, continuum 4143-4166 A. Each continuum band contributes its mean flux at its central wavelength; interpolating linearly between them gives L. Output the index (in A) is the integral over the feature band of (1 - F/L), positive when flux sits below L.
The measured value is 0.3 A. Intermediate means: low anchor 7.95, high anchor 7.58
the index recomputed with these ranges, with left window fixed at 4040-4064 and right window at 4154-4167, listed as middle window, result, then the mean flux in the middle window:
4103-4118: 3.92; 5.65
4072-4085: 1.10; 7.16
